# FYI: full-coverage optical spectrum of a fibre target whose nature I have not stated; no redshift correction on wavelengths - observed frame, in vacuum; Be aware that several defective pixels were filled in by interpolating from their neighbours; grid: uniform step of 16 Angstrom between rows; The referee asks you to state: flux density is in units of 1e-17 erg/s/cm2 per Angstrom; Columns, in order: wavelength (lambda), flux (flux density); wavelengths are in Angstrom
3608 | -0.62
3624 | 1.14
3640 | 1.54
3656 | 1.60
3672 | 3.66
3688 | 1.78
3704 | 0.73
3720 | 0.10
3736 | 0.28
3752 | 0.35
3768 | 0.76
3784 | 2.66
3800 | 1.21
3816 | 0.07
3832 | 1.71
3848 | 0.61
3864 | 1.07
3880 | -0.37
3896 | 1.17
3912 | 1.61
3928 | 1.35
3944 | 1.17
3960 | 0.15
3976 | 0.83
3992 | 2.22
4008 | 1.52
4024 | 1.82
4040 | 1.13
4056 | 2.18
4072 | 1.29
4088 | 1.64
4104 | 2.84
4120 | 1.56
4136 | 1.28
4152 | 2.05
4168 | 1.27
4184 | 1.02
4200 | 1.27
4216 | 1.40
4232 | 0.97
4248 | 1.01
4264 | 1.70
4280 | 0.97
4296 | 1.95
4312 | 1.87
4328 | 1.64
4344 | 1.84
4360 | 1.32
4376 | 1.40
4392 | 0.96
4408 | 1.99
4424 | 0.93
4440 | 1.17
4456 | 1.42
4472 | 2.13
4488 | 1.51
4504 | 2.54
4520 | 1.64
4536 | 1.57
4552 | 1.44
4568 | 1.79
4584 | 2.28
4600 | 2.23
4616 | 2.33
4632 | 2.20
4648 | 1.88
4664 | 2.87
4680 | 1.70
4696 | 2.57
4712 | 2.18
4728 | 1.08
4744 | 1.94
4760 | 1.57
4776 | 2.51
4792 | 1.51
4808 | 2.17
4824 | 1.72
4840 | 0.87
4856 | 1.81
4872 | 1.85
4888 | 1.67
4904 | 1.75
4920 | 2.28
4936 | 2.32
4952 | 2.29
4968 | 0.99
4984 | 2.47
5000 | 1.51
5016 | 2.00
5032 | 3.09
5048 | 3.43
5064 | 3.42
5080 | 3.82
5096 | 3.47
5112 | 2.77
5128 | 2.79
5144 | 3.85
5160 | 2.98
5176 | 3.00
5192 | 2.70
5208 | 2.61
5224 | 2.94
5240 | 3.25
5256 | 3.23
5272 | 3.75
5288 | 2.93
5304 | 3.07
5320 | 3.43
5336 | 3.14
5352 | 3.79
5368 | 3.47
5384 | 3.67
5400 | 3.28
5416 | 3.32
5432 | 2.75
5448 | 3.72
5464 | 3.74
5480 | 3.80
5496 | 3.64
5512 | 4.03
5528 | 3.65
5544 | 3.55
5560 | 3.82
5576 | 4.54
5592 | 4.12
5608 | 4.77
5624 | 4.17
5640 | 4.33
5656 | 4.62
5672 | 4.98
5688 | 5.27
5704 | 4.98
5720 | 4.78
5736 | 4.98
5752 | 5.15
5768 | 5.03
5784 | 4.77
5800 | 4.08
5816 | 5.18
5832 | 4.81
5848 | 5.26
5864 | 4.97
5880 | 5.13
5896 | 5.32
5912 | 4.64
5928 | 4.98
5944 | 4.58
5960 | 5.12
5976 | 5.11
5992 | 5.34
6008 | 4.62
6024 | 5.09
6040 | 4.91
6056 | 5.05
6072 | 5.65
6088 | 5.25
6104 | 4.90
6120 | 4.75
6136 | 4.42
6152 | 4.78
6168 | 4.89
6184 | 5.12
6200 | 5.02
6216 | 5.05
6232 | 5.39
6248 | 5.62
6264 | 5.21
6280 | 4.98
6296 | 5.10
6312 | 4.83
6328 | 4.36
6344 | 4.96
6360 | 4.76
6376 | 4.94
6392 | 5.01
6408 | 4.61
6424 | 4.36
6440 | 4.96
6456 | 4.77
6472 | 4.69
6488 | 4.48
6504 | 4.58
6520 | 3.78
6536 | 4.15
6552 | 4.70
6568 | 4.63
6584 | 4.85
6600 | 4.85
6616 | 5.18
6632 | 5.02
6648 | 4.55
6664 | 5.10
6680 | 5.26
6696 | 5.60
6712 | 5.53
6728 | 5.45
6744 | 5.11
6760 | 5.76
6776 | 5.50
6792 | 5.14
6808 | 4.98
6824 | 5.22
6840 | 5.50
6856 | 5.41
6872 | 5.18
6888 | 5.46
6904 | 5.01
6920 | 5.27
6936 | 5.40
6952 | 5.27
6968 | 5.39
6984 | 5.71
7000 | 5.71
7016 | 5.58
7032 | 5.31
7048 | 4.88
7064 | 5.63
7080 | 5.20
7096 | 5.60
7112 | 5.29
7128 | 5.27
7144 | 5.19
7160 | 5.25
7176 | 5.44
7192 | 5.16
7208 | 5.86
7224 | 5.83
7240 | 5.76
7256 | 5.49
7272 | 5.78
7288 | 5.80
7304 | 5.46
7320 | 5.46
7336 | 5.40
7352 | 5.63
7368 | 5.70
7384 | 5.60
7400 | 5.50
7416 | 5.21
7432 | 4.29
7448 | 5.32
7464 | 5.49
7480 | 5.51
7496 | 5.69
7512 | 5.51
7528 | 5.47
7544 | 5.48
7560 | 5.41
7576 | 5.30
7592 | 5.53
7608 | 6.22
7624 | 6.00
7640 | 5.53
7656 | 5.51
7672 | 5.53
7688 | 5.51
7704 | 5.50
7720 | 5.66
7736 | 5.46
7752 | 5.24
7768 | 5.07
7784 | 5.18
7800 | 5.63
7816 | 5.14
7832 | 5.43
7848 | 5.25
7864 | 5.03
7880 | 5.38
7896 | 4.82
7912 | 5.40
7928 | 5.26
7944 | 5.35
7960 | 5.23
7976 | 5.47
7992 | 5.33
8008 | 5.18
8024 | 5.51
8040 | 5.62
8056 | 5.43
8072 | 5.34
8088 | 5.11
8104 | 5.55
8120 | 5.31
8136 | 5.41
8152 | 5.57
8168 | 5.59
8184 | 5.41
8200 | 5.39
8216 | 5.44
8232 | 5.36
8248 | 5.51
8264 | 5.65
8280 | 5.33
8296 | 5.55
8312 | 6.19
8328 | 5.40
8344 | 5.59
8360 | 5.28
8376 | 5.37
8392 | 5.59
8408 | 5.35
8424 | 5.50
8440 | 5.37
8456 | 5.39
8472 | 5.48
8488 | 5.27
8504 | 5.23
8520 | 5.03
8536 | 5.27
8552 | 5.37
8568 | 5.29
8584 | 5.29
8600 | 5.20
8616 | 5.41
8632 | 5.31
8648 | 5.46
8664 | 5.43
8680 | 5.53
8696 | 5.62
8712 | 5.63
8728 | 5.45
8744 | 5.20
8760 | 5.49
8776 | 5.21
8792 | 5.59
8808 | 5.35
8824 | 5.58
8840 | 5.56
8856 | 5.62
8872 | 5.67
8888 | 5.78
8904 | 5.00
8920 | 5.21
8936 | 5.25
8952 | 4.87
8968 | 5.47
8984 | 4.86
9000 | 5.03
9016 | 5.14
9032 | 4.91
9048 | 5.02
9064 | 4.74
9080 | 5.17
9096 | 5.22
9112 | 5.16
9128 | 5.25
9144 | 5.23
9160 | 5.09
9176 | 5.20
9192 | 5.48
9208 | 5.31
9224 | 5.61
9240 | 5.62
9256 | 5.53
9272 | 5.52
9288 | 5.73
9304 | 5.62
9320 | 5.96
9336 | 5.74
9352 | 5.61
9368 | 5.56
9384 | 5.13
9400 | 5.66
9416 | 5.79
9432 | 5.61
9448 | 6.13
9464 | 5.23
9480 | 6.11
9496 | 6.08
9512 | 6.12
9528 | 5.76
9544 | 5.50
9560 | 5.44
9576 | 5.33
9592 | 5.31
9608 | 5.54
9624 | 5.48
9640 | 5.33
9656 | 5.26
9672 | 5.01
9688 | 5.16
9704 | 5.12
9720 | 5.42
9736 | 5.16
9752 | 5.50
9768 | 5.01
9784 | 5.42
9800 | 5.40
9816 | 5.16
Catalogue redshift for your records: 0.26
